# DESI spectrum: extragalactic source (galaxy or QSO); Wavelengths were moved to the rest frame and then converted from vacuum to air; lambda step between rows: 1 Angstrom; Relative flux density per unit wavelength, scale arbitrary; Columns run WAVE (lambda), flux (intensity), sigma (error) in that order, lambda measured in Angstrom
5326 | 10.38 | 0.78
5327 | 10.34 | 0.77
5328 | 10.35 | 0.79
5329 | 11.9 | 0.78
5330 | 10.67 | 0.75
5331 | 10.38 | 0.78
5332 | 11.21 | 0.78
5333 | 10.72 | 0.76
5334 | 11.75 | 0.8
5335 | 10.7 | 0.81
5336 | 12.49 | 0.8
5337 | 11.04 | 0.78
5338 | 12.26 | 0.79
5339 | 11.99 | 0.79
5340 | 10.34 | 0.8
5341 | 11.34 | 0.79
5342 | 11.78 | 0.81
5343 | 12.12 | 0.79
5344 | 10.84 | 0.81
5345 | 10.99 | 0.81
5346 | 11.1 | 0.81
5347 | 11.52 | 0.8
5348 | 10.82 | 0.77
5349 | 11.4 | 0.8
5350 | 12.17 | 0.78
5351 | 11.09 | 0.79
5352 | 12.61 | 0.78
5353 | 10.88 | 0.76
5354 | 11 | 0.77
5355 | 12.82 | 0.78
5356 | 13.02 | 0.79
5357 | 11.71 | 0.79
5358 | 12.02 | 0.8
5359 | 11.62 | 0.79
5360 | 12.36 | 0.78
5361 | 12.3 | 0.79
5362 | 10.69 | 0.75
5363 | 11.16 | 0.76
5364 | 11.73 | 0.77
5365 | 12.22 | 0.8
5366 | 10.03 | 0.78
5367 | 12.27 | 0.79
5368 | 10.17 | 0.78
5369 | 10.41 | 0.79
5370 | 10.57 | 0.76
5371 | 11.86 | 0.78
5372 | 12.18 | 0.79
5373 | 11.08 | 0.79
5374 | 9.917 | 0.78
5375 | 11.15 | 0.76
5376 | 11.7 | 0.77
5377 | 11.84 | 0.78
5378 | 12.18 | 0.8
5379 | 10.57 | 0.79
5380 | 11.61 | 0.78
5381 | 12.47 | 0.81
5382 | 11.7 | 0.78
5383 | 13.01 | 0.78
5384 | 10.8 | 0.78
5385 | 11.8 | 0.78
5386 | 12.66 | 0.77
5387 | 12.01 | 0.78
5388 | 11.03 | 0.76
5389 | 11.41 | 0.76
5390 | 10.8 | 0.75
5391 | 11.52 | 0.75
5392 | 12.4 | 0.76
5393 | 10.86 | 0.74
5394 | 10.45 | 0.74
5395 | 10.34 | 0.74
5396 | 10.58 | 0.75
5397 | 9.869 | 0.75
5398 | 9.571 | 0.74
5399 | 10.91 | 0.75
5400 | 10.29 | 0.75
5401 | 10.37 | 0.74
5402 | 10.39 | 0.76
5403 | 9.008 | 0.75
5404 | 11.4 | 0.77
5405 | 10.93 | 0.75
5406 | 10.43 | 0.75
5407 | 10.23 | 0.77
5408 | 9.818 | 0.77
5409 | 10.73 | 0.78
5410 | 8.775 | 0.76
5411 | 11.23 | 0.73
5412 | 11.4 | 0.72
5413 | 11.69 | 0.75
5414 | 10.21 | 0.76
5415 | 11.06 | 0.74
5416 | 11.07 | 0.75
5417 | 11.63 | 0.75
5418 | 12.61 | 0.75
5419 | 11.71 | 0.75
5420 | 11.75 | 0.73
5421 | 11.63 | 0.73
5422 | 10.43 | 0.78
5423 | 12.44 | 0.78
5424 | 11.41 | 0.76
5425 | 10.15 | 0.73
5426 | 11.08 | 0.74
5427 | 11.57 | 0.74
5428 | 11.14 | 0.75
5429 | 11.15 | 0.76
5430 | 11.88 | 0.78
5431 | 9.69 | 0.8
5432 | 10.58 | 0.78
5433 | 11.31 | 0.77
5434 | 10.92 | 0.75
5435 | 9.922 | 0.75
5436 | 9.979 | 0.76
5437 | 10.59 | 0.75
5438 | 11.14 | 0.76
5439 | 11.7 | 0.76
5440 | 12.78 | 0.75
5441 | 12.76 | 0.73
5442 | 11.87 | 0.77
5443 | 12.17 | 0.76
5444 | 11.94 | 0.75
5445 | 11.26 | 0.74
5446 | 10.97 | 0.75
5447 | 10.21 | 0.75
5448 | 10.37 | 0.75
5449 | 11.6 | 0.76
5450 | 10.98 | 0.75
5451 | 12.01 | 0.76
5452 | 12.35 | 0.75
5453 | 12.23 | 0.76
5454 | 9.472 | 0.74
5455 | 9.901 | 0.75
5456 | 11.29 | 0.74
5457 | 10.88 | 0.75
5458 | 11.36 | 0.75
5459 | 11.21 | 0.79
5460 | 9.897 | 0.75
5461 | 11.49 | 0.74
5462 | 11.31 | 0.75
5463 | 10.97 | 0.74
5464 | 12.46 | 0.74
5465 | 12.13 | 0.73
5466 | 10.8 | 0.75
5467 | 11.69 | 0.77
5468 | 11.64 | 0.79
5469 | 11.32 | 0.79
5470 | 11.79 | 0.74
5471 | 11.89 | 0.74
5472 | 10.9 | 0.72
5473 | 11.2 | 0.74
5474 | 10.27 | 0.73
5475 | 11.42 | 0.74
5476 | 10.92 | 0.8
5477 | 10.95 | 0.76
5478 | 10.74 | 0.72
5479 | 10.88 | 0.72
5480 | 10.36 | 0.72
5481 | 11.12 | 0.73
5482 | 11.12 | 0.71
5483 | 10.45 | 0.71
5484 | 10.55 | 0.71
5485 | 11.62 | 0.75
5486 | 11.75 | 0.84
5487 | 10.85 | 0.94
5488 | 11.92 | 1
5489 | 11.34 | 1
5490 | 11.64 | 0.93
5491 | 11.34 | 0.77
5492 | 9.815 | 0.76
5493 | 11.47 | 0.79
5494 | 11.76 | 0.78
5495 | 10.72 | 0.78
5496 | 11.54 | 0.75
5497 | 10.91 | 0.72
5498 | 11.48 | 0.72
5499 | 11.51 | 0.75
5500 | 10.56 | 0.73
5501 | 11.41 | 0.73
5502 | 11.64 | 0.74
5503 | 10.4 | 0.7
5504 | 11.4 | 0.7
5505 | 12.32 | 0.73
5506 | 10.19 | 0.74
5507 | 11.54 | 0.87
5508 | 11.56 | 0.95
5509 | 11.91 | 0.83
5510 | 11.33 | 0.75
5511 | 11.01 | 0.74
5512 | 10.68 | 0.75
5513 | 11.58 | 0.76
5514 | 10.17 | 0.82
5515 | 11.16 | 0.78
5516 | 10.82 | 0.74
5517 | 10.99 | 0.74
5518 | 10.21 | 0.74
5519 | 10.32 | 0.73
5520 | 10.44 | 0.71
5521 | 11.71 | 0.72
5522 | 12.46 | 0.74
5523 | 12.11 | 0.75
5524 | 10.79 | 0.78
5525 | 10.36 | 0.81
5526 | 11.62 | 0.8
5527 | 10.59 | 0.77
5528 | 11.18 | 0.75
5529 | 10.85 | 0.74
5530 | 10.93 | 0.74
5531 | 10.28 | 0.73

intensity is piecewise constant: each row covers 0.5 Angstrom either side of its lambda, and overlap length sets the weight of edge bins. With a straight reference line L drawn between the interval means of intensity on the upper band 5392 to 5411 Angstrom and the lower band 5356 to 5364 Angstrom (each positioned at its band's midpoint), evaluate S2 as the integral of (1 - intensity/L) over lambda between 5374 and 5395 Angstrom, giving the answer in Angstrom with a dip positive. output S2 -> -1.1 Angstrom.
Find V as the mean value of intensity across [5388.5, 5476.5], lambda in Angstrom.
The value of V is 11.1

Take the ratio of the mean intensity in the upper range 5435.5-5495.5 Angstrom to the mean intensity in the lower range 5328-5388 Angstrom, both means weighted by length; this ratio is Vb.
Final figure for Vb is 1.0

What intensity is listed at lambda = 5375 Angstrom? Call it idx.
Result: 11.15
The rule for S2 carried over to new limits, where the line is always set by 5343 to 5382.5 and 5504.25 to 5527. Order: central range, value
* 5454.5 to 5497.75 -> 0.3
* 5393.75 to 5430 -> 1.7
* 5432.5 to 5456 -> 0.1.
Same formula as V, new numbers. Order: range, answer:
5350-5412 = 11.2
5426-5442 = 11.2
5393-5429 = 10.8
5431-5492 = 11.2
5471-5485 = 10.9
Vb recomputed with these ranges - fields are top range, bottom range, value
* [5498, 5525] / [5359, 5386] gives 0.97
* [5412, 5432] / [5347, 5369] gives 0.97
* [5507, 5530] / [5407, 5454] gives 0.99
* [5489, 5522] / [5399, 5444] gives 1.01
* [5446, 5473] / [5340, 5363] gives 0.97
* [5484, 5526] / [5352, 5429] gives 1.00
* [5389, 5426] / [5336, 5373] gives 0.94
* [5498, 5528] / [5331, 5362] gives 0.96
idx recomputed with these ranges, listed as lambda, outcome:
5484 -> 10.55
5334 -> 11.75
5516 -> 10.82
